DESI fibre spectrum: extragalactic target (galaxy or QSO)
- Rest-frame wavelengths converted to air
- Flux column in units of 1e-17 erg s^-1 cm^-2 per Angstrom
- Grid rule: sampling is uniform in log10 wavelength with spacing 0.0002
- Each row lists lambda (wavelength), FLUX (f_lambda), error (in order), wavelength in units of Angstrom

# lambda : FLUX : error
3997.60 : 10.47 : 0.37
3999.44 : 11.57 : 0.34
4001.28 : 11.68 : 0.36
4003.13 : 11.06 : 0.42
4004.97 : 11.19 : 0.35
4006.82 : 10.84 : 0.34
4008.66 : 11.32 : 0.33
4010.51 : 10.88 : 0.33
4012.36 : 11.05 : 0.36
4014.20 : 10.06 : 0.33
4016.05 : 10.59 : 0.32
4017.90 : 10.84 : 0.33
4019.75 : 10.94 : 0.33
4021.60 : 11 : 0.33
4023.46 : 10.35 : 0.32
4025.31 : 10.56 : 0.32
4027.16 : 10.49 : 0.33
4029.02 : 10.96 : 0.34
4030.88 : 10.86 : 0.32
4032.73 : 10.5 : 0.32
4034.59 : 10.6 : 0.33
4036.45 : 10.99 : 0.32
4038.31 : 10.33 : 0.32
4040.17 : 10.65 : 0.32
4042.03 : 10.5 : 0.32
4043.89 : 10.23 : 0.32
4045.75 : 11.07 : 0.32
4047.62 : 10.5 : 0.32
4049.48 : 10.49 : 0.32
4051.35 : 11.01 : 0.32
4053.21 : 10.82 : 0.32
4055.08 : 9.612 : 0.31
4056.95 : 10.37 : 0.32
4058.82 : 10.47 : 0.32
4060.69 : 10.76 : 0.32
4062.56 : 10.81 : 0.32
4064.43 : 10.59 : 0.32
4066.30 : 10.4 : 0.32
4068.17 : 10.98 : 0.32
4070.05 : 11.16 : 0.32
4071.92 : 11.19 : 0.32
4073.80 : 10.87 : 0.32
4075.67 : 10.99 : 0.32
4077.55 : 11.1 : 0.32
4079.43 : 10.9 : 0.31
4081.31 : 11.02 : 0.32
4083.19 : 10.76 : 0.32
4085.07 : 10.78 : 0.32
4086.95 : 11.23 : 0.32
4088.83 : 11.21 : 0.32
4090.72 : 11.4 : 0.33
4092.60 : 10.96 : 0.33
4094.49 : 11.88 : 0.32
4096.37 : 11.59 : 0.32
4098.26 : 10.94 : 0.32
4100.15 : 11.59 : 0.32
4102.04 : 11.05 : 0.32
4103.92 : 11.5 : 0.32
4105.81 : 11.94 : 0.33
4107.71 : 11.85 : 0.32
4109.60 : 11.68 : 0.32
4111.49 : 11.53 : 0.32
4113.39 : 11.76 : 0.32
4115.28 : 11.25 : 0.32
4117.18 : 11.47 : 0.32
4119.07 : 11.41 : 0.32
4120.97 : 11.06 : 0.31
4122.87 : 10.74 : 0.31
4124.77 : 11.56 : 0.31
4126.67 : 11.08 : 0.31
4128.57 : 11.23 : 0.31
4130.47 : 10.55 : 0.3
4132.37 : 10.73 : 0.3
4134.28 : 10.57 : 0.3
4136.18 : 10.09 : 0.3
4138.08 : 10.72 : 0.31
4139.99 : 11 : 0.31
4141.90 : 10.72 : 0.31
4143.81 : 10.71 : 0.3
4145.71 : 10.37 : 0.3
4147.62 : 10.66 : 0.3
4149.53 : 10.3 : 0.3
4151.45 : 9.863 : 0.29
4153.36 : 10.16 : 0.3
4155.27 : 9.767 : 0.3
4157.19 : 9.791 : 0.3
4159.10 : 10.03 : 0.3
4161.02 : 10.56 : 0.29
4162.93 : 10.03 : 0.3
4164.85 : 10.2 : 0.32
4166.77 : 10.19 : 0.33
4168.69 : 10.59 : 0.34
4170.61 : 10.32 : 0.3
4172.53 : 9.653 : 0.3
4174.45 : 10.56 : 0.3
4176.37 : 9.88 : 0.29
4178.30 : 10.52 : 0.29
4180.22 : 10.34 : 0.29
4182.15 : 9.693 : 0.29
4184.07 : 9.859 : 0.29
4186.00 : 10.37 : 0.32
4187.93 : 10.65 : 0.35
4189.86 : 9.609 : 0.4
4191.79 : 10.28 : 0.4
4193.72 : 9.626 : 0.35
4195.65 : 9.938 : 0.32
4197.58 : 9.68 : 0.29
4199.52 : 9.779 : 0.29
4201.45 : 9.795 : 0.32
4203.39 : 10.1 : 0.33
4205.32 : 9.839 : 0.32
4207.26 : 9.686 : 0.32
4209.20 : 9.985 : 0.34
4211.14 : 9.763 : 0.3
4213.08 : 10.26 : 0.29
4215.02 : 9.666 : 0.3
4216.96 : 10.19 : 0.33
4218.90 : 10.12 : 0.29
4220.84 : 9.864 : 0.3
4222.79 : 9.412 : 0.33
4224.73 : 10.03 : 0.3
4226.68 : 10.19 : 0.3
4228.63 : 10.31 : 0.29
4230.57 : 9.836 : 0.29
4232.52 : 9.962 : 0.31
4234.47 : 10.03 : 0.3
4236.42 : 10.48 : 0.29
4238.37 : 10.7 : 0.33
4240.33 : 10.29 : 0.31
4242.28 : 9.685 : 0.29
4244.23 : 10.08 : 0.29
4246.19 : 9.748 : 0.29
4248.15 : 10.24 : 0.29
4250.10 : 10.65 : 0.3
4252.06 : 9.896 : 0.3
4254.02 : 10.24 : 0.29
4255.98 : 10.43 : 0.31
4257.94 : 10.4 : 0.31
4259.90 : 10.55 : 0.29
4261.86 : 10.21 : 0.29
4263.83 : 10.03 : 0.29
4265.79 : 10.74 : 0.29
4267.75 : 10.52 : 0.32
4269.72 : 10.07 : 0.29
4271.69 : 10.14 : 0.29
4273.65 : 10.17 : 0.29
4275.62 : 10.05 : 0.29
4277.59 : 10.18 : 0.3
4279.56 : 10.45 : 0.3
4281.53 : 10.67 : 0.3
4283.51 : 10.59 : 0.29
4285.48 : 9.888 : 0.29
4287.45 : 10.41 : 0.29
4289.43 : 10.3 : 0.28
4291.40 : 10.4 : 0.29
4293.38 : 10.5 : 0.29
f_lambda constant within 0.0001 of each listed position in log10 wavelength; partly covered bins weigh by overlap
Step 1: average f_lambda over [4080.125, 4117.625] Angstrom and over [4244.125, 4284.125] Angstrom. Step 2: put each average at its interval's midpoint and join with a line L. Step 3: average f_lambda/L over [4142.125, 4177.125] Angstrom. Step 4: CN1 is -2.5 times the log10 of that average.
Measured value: 0.08 mag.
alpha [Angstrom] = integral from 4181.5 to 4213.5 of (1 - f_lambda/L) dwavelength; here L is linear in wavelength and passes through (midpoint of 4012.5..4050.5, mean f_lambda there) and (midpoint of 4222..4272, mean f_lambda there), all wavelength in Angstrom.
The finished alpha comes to 1.12 Angstrom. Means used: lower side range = 10.6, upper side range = 10.2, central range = 9.93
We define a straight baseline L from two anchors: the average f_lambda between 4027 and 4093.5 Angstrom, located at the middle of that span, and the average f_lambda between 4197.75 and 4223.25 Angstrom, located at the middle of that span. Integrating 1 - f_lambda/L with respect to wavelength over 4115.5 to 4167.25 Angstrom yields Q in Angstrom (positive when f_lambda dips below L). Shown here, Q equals -1.5 Angstrom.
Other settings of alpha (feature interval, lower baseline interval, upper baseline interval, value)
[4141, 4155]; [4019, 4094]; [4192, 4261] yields 0.0 Angstrom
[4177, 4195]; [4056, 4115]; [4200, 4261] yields 0.5 Angstrom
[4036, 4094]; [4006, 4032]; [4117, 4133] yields 0.6 Angstrom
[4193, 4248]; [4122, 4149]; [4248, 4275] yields 2.5 Angstrom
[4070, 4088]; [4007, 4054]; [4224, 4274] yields -0.7 Angstrom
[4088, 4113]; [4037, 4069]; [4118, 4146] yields -1.7 Angstrom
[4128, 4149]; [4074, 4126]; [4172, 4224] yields 0.2 Angstrom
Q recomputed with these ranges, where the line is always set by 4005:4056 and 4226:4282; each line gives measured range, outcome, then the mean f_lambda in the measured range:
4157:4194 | 0.8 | 10.2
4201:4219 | 0.7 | 9.94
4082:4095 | -0.7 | 11.1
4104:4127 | -2.1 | 11.5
